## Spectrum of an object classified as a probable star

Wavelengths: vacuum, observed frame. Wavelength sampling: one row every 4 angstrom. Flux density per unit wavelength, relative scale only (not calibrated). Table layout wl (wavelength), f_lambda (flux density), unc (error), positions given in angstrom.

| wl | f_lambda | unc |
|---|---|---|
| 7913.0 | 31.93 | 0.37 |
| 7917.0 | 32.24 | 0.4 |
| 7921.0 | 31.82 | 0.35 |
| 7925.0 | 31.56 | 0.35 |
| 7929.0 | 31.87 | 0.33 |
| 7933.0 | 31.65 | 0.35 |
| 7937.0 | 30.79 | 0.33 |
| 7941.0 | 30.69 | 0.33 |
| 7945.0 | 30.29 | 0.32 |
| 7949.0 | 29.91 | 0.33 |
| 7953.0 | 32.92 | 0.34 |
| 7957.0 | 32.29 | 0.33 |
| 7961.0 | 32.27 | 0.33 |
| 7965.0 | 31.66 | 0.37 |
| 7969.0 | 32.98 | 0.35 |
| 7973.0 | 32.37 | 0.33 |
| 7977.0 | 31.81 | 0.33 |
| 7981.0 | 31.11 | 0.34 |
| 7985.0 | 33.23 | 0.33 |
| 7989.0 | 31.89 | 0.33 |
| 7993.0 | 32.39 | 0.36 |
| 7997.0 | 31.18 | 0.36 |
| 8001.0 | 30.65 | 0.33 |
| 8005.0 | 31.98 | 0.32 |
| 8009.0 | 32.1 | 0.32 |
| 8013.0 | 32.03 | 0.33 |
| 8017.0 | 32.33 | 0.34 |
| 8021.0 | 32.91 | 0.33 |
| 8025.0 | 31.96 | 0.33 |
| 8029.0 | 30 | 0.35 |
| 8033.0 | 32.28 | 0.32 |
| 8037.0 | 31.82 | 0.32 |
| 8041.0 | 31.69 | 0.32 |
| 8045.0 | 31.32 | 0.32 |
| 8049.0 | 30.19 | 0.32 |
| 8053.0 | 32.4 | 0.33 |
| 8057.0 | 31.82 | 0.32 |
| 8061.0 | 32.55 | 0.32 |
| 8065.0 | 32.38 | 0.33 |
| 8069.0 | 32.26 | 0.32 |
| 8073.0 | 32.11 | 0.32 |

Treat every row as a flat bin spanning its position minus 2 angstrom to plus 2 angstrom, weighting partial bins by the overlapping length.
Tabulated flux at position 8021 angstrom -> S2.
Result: 32.91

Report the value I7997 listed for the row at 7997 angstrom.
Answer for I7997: 31.18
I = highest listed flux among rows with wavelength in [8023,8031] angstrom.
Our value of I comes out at 31.96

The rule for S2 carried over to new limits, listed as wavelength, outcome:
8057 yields 31.82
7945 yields 30.29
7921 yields 31.82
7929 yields 31.87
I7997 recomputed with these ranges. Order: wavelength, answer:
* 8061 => 32.55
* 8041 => 31.69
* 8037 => 31.82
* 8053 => 32.4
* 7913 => 31.93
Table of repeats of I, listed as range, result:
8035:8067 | 32.55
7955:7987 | 33.23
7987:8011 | 32.39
